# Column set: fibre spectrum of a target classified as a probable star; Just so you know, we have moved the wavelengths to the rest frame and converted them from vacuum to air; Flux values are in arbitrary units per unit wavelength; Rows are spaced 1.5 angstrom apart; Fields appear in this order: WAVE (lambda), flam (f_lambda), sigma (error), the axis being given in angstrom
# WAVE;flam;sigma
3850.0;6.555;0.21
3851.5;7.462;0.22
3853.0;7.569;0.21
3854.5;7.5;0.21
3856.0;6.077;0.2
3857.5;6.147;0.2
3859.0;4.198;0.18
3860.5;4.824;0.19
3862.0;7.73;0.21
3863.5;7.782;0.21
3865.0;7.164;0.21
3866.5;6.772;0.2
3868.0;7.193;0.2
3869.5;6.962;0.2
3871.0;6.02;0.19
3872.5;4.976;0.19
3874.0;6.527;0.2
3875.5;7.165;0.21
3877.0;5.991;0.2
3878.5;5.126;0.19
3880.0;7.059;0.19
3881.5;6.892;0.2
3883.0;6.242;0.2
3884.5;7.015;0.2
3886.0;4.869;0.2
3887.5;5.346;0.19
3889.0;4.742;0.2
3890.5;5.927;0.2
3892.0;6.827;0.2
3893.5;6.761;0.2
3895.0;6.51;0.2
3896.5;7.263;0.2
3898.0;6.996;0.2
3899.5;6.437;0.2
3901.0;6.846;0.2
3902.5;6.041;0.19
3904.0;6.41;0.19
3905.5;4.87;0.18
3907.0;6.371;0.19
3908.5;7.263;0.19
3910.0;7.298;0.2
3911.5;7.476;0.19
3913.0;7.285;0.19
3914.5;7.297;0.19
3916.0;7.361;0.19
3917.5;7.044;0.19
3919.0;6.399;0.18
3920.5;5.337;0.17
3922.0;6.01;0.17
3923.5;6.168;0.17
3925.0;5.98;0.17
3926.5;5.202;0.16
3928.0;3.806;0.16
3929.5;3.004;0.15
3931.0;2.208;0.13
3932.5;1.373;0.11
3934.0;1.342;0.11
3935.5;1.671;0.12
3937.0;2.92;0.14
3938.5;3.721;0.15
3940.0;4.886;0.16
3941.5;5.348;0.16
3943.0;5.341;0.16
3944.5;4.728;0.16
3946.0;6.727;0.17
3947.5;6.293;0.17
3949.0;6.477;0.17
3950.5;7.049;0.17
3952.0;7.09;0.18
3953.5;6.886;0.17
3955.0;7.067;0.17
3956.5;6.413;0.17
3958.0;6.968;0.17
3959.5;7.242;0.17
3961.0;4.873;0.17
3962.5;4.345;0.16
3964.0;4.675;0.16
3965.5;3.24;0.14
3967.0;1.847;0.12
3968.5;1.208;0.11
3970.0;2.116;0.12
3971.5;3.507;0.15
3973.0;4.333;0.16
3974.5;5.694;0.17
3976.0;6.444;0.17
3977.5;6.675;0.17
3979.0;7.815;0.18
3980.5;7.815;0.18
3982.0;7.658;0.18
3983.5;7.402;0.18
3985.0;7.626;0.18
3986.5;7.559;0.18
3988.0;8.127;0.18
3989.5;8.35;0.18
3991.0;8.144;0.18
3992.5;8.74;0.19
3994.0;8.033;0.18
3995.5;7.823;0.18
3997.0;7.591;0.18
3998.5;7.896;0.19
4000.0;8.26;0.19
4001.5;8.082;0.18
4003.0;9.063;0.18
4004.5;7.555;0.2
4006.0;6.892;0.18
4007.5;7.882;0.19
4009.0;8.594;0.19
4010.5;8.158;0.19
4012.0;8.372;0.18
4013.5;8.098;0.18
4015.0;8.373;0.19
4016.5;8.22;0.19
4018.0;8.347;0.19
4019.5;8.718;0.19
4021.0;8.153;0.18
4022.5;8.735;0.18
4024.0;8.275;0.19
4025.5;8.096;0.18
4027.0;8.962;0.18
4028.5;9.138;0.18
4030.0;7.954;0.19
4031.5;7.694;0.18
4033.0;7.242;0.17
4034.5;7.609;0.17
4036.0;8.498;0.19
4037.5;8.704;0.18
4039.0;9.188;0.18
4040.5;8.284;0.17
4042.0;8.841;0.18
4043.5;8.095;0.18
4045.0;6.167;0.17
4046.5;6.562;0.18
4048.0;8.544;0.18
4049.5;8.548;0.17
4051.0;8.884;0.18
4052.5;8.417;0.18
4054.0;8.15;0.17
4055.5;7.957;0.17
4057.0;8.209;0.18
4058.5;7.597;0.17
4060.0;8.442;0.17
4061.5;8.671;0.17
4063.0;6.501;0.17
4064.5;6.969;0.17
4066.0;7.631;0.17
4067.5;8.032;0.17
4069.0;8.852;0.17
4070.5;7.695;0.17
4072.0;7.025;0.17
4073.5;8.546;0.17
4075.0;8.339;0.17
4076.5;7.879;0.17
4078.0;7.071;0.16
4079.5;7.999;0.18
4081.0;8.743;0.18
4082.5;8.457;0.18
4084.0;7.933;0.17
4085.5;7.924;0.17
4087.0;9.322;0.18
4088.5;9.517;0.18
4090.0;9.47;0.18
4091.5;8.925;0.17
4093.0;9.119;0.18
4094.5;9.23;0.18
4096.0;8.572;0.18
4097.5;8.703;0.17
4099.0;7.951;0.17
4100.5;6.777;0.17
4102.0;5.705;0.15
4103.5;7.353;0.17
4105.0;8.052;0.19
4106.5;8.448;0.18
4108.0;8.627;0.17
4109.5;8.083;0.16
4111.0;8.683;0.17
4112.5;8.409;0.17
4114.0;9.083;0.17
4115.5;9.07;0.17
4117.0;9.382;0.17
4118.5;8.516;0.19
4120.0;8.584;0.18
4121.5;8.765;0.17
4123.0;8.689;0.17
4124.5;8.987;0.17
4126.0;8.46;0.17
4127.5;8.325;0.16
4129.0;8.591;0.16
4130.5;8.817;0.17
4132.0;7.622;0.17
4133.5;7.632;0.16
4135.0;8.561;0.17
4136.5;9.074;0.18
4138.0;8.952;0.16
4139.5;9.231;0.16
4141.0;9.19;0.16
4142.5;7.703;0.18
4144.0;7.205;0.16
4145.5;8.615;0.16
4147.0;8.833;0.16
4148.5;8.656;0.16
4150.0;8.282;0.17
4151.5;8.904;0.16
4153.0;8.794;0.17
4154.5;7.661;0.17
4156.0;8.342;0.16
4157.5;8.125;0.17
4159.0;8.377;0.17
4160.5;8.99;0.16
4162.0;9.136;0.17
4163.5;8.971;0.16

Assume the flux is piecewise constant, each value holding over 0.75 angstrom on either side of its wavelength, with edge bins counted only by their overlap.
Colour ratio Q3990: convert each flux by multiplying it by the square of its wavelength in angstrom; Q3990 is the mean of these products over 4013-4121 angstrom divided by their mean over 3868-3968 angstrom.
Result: 1.56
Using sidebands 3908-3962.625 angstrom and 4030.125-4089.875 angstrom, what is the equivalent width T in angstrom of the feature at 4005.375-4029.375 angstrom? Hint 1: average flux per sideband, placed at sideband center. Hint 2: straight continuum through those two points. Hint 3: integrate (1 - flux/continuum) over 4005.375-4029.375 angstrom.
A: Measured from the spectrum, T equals -3.7 angstrom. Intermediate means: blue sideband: 5.52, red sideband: 8.08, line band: 8.32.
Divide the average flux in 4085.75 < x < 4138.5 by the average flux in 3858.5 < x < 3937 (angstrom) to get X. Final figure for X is 1.45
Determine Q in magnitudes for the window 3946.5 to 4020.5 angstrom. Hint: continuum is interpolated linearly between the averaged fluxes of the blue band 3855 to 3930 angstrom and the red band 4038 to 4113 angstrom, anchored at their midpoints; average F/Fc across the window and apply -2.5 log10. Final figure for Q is 0.06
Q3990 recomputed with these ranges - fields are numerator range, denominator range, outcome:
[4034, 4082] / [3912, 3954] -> 1.65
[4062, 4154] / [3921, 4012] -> 1.50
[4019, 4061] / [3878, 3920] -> 1.35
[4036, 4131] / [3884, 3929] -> 1.44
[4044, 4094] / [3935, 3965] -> 1.55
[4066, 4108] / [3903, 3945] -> 1.73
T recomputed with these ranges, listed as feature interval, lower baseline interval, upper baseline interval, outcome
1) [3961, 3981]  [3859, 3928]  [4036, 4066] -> 7.4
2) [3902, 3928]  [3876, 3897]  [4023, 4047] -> 0.6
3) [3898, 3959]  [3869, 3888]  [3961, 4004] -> 6.3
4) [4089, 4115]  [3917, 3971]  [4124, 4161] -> -2.1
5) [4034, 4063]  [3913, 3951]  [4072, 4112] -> -3.0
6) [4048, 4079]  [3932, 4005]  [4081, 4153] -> -1.7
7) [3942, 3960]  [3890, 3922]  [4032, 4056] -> 1.6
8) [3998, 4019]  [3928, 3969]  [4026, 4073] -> -4.7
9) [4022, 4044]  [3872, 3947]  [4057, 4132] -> -2.8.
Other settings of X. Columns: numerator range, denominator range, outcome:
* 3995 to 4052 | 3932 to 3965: 1.58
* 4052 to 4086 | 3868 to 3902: 1.26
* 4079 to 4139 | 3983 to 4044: 1.04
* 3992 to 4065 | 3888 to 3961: 1.41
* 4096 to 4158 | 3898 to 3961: 1.48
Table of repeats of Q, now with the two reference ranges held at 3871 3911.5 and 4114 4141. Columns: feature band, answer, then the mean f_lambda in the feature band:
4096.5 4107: 0.12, 7.57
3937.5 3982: 0.28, 5.43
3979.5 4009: -0.08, 7.94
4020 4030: -0.12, 8.52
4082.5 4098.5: -0.07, 8.84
